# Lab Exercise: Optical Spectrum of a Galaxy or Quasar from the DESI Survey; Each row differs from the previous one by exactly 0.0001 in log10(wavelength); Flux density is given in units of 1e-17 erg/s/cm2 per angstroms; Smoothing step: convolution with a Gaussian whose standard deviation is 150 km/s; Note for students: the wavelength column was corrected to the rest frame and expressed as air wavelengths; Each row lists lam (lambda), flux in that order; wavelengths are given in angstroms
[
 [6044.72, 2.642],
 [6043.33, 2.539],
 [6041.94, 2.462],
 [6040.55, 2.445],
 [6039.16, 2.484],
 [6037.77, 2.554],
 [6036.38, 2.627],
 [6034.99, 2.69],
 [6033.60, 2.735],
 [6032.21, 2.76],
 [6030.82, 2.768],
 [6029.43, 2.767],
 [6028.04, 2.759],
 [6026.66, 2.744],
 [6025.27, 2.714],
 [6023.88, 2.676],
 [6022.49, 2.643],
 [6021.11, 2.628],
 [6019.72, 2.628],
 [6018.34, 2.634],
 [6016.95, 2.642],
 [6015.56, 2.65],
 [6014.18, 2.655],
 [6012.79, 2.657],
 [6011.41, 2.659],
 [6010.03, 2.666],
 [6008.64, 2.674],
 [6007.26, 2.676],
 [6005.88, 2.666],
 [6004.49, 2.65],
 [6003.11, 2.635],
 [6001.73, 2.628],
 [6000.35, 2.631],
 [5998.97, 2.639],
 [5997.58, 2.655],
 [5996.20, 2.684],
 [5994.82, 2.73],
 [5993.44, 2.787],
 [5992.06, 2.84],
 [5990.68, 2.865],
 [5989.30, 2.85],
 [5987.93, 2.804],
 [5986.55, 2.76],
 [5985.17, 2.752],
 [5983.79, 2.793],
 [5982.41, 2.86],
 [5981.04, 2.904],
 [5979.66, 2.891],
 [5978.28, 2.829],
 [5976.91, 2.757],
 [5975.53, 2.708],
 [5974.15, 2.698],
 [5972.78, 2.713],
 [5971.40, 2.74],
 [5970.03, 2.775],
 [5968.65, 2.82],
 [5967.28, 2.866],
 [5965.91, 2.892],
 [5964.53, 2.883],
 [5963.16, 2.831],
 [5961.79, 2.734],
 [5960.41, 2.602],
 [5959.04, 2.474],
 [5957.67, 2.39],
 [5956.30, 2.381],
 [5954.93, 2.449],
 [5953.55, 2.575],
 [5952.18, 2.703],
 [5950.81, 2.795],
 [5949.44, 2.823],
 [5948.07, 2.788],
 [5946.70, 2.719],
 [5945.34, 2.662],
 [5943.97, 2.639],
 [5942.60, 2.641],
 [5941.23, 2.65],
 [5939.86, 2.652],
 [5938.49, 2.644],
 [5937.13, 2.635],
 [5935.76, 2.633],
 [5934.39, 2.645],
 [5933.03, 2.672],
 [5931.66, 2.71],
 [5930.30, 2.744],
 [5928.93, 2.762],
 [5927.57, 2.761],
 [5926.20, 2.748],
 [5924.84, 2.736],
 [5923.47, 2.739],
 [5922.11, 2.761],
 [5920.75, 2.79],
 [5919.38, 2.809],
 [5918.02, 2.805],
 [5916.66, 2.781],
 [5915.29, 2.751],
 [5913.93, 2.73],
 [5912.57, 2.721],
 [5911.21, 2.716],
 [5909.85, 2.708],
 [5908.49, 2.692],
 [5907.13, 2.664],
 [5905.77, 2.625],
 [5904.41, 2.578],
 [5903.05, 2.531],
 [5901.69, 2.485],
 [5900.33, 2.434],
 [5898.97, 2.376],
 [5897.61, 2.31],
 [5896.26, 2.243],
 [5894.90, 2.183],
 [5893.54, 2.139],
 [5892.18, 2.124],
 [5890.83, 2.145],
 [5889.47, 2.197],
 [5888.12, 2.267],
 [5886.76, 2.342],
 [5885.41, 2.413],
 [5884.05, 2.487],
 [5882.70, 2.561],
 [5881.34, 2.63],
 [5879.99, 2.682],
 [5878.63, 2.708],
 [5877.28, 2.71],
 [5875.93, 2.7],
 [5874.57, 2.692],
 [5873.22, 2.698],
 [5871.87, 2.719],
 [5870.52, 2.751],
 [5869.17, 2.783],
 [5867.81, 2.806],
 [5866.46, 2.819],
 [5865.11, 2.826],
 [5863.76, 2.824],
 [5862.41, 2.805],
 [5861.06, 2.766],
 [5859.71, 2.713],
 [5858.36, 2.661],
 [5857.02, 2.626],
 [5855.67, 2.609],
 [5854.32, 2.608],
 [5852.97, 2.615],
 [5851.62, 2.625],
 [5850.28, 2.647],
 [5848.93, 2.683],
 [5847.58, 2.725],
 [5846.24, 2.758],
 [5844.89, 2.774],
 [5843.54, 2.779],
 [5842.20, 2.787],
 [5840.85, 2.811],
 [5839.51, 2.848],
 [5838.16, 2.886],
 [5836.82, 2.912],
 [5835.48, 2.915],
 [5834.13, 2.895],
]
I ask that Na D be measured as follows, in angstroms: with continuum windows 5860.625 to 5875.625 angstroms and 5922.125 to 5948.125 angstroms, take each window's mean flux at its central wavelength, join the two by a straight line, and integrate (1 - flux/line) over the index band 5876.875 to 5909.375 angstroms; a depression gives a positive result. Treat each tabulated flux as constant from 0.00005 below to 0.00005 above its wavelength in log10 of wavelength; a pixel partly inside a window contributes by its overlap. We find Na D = 3.6 angstroms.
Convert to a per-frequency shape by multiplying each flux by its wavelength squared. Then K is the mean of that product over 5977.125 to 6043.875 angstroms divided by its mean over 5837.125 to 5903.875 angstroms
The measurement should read 1.09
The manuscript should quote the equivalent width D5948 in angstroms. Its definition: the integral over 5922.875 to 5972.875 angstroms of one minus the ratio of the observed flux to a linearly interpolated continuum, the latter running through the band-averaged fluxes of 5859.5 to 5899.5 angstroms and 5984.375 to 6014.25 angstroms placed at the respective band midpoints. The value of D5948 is -1.0 angstroms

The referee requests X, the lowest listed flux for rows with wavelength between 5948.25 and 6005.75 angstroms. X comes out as 2.381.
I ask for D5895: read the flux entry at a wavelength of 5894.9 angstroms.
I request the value 2.183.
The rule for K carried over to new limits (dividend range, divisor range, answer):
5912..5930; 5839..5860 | 1.05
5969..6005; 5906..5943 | 1.04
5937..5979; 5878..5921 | 1.09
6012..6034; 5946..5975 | 1.02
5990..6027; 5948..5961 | 1.05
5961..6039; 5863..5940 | 1.08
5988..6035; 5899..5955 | 1.03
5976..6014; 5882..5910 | 1.18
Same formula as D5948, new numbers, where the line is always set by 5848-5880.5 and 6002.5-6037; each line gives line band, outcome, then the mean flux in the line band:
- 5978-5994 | -0.8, 2.83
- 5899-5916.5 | 0.5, 2.63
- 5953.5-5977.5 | 0.0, 2.68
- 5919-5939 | -0.1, 2.72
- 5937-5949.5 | 0.1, 2.68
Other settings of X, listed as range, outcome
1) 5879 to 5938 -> 2.124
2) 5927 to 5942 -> 2.633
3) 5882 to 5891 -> 2.145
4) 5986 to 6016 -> 2.628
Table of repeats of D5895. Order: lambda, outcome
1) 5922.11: 2.761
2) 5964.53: 2.883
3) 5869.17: 2.783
